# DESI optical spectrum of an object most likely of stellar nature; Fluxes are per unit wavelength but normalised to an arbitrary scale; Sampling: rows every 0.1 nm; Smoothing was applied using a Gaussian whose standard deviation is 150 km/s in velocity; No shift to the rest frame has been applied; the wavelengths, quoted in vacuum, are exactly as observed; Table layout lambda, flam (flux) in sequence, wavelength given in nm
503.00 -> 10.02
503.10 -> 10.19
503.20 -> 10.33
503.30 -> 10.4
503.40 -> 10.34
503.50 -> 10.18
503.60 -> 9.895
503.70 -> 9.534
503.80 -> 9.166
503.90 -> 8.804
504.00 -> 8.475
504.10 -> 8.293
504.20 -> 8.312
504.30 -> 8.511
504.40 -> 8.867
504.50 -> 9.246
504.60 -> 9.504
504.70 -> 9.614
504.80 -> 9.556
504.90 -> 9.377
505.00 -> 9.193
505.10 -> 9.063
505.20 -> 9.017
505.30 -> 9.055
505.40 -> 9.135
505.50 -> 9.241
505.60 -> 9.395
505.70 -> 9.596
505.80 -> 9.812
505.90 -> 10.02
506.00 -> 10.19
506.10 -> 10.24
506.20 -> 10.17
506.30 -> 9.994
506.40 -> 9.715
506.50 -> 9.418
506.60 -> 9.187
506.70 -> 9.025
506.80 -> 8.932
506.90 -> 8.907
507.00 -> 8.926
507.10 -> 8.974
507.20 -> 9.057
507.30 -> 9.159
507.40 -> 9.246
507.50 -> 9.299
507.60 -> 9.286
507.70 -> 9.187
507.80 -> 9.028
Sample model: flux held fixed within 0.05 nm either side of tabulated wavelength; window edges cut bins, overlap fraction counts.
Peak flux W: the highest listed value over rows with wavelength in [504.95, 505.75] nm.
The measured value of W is 9.596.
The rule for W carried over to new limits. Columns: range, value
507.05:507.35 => 9.159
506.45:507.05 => 9.418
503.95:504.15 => 8.475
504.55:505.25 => 9.614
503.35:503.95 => 10.34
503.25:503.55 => 10.4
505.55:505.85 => 9.812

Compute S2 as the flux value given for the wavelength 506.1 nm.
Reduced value 10.24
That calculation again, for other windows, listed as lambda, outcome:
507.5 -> 9.299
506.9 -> 8.907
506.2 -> 10.17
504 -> 8.475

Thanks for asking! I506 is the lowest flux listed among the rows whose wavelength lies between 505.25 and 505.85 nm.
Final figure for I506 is 9.055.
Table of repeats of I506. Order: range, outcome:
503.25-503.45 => 10.34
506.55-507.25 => 8.907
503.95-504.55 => 8.293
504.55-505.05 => 9.193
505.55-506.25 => 9.395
